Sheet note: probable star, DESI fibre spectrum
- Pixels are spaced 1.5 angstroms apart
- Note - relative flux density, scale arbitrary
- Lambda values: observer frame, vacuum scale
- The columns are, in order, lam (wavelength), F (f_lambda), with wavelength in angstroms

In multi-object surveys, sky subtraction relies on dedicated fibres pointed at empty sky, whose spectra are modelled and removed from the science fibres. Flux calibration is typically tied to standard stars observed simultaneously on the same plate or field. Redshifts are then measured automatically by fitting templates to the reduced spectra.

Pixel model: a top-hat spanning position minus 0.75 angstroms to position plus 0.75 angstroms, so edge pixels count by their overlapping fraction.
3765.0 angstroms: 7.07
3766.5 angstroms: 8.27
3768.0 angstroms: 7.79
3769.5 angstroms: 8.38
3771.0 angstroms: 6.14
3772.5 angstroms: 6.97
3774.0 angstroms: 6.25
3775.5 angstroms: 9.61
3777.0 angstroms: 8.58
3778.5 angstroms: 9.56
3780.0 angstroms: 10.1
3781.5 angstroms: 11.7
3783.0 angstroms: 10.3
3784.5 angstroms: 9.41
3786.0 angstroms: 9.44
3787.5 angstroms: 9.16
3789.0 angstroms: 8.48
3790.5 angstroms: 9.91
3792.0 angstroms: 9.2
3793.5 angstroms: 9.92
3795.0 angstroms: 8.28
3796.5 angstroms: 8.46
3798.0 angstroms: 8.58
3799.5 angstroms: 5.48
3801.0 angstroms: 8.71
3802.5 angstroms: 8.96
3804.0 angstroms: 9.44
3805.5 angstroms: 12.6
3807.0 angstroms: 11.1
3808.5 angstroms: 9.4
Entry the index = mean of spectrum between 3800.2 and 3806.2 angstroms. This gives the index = 9.87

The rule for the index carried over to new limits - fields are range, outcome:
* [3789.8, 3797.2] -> 9.15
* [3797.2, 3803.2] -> 7.93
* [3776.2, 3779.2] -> 9.07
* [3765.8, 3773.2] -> 7.51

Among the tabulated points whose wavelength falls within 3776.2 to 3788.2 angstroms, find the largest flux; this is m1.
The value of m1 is 11.7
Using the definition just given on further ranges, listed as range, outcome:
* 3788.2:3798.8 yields 9.92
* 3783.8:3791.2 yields 9.91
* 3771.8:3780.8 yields 10.1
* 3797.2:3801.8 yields 8.71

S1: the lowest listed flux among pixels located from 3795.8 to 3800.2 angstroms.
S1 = 5.48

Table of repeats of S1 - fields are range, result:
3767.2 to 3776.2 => 6.14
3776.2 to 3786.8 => 8.58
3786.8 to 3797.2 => 8.28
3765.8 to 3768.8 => 7.79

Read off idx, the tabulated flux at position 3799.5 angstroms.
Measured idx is 5.48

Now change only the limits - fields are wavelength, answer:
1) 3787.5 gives 9.16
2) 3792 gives 9.2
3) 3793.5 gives 9.92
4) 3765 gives 7.07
